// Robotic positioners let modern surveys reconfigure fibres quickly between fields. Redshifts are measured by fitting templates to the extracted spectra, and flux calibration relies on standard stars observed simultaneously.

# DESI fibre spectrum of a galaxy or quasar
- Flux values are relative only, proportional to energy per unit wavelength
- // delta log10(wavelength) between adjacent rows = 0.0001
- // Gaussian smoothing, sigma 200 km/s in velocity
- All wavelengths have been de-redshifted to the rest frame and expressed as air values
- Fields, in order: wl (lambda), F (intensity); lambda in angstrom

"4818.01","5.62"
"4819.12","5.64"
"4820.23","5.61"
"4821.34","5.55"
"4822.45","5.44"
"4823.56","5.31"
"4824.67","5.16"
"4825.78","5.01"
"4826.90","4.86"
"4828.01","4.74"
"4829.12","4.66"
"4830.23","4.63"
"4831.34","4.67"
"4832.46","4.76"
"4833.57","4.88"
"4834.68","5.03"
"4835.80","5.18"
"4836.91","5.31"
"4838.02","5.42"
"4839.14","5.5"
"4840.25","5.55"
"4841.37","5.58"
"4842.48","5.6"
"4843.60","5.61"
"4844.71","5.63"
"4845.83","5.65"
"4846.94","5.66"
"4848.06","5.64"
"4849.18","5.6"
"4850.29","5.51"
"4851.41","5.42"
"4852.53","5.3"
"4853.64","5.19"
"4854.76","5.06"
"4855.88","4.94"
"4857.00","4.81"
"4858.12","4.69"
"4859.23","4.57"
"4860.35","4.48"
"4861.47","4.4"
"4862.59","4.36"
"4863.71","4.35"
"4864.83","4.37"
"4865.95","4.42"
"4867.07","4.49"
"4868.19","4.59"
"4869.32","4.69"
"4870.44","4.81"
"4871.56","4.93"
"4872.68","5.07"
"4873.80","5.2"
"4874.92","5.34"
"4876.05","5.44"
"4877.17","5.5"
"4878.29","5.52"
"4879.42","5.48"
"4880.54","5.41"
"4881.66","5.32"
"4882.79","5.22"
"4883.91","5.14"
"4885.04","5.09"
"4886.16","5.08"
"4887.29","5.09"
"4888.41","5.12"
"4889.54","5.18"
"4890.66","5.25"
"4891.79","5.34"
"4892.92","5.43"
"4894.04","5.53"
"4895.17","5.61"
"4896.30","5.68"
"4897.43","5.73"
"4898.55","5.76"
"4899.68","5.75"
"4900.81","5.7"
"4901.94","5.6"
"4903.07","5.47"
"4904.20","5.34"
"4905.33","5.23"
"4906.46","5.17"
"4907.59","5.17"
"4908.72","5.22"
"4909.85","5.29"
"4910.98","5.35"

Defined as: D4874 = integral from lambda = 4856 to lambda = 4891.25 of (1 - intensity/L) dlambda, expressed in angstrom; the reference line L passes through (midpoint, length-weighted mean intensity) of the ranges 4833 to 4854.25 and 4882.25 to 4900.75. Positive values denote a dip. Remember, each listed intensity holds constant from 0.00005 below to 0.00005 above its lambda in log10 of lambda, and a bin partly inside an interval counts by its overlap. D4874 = 3.0 angstrom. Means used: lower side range 5.43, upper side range 5.38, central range 4.95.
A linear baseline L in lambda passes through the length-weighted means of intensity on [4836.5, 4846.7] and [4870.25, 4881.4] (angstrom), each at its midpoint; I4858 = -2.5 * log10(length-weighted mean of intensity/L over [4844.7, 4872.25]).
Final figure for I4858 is 0.10 mag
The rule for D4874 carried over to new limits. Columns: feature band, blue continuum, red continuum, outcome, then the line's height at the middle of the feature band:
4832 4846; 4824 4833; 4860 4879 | -1.6 angstrom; 4.82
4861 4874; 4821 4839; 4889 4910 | 1.6 angstrom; 5.26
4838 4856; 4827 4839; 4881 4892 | -1.7 angstrom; 5.01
